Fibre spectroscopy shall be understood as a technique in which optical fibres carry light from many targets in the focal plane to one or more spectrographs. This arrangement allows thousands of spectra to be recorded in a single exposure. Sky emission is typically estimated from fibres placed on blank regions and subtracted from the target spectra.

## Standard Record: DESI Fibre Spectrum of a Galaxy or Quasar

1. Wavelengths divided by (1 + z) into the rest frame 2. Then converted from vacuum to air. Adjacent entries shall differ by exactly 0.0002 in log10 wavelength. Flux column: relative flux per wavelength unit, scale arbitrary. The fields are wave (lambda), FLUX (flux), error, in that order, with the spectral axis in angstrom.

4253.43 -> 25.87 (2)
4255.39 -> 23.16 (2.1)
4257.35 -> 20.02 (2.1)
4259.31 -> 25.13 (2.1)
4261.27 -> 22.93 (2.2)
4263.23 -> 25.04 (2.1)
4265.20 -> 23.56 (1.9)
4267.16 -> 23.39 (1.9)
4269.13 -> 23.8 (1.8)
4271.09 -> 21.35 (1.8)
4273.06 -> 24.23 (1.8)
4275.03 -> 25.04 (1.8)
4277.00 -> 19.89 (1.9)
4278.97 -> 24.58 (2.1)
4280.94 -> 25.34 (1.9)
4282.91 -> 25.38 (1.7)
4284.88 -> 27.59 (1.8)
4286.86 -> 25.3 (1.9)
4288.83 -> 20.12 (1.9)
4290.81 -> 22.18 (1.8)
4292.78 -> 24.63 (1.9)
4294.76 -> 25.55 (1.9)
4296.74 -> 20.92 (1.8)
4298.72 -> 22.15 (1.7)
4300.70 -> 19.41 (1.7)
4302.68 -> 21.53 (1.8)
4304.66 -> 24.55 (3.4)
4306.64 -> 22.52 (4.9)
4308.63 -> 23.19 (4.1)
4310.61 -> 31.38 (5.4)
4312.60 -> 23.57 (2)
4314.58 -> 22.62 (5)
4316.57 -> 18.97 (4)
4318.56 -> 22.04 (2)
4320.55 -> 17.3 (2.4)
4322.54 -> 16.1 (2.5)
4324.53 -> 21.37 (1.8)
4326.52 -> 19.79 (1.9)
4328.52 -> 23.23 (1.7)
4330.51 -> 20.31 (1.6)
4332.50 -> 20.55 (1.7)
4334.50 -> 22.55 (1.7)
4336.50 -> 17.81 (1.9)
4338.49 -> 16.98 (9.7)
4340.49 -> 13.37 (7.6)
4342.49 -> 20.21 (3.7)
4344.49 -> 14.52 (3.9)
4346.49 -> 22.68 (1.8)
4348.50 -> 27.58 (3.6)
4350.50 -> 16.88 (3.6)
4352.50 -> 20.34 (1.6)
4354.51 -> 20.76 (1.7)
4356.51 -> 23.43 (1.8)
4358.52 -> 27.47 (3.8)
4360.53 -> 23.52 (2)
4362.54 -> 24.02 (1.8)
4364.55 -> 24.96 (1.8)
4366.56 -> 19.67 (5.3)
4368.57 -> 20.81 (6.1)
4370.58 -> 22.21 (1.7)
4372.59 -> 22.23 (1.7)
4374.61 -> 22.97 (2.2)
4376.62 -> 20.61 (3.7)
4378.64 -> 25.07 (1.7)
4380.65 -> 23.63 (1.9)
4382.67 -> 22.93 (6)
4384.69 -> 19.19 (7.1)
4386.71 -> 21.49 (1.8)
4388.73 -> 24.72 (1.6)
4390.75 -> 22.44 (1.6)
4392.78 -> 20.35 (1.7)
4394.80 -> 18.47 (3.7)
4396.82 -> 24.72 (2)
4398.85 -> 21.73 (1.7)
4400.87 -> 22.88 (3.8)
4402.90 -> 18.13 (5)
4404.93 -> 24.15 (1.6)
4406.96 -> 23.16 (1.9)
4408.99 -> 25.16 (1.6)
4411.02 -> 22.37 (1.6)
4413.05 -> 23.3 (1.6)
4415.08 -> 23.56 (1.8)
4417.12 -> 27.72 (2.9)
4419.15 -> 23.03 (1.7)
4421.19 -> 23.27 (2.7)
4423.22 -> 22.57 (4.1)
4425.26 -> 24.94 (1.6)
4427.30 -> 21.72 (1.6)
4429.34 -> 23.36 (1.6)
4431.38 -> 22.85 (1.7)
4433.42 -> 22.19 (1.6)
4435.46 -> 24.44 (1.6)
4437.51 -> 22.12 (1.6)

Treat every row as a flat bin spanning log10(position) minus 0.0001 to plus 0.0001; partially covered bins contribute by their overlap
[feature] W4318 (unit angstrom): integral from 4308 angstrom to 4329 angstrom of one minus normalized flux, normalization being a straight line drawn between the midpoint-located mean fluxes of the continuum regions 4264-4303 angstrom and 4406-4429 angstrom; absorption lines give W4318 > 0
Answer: 1.5 angstrom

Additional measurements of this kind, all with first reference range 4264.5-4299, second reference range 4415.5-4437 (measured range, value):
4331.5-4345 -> 3.14 angstrom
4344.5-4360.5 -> 0.90 angstrom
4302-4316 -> -0.28 angstrom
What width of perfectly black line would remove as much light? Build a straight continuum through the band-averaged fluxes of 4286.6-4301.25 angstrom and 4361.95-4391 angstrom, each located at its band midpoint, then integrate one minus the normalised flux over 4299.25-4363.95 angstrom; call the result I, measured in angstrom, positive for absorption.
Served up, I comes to 3.4 angstrom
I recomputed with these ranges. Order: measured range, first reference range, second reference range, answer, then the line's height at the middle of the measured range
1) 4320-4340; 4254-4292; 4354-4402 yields 3.07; 23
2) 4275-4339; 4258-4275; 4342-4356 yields -0.23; 22.1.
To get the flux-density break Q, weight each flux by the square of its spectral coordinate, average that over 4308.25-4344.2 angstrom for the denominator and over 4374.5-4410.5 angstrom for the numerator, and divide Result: 1.12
